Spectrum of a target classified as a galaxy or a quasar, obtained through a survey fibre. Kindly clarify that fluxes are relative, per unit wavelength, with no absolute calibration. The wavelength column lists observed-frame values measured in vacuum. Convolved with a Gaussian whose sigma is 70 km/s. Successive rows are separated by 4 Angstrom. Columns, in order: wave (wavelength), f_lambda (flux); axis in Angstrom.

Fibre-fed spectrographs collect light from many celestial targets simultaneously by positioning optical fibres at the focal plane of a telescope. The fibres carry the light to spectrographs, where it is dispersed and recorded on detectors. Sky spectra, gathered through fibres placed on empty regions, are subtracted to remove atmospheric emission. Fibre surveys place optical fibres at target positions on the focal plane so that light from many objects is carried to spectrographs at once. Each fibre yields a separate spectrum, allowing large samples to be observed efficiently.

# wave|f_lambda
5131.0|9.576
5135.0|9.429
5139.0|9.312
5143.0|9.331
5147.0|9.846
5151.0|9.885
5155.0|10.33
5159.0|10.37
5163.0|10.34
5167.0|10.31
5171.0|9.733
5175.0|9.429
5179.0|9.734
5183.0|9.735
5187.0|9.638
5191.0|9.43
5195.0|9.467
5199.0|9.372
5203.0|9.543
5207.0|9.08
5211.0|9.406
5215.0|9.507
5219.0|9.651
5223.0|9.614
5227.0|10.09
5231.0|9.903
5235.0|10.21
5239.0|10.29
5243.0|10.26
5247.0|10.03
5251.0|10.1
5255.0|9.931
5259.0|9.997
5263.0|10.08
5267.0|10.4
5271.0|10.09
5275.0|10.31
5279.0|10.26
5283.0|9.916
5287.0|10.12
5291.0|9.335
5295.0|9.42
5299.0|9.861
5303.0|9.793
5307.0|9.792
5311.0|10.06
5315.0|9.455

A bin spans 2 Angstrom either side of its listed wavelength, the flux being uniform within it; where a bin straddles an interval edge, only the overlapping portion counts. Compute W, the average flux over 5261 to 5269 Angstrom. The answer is 10.2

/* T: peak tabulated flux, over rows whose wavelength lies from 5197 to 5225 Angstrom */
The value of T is 9.651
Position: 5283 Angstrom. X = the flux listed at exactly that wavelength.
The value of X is 9.916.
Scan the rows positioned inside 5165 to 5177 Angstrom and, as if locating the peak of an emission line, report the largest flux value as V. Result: 10.31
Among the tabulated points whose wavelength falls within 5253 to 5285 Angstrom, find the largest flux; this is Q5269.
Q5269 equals 10.4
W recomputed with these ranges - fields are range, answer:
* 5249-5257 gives 10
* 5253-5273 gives 10.1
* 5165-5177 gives 9.82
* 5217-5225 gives 9.63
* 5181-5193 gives 9.6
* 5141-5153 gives 9.69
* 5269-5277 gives 10.2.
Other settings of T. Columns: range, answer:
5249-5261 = 10.1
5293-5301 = 9.861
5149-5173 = 10.37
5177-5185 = 9.735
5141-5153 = 9.885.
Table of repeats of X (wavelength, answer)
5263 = 10.08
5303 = 9.793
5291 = 9.335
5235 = 10.21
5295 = 9.42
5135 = 9.429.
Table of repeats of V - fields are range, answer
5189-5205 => 9.543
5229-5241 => 10.29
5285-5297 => 10.12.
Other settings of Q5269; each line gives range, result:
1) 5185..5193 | 9.638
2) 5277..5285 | 10.26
